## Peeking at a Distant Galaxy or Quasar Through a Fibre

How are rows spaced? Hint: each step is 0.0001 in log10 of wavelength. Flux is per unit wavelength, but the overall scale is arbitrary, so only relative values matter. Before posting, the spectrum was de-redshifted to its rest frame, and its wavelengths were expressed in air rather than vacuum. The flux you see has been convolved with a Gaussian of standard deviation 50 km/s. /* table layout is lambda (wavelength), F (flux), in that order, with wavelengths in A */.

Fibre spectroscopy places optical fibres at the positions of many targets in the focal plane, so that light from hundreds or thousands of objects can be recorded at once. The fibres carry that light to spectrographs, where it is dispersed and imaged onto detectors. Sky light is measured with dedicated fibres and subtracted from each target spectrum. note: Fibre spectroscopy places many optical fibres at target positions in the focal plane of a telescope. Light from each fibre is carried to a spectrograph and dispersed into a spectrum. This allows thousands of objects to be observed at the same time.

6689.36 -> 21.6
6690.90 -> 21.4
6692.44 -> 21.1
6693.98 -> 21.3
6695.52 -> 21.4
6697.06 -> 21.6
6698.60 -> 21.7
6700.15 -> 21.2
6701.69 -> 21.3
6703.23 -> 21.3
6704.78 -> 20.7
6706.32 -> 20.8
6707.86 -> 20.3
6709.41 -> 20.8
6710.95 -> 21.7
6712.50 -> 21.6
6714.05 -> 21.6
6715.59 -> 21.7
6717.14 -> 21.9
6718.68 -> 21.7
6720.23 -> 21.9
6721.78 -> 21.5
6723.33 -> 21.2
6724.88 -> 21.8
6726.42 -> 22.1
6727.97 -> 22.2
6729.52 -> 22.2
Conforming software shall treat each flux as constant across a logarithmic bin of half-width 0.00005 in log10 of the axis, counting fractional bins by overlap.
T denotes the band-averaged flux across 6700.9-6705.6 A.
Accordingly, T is 21.1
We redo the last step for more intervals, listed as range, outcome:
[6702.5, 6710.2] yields 20.8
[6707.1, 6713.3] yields 21.1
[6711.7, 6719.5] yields 21.7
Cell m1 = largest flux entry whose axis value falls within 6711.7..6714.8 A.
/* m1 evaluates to 21.6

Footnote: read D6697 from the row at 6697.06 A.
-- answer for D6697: 21.6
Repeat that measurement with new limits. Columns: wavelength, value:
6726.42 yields 22.1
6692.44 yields 21.1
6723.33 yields 21.2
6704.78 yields 20.7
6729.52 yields 22.2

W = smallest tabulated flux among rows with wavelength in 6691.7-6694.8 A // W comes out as 21.1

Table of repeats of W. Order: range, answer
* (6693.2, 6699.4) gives 21.3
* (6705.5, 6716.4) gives 20.3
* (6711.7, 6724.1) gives 21.2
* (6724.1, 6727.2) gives 21.8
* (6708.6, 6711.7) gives 20.8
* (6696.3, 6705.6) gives 20.7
